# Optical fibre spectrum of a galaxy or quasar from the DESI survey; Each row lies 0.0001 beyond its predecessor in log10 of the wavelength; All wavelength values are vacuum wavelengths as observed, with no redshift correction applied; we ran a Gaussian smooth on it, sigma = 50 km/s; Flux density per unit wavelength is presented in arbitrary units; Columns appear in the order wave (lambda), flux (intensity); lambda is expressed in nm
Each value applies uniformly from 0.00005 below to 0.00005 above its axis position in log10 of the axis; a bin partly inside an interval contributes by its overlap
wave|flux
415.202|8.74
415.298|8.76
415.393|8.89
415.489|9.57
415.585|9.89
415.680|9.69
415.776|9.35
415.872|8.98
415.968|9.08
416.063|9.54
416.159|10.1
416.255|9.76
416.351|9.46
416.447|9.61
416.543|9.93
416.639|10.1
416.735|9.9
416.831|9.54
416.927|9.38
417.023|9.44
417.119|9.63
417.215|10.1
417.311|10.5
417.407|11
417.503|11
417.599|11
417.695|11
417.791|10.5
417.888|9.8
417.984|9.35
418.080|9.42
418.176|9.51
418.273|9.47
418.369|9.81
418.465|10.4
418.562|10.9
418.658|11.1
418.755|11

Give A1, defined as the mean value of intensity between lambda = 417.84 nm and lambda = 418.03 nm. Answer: 9.59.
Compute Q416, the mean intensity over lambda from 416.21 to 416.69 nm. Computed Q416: 9.76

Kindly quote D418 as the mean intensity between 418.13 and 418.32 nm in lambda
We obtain 9.45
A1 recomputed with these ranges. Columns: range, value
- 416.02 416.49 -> 9.68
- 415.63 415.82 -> 9.55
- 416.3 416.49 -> 9.52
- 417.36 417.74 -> 11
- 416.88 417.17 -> 9.49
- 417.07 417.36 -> 10.1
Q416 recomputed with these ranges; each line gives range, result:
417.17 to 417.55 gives 10.7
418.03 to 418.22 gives 9.49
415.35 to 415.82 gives 9.48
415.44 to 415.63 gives 9.69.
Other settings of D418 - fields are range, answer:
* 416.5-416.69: 10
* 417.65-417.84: 10.7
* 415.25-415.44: 8.85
